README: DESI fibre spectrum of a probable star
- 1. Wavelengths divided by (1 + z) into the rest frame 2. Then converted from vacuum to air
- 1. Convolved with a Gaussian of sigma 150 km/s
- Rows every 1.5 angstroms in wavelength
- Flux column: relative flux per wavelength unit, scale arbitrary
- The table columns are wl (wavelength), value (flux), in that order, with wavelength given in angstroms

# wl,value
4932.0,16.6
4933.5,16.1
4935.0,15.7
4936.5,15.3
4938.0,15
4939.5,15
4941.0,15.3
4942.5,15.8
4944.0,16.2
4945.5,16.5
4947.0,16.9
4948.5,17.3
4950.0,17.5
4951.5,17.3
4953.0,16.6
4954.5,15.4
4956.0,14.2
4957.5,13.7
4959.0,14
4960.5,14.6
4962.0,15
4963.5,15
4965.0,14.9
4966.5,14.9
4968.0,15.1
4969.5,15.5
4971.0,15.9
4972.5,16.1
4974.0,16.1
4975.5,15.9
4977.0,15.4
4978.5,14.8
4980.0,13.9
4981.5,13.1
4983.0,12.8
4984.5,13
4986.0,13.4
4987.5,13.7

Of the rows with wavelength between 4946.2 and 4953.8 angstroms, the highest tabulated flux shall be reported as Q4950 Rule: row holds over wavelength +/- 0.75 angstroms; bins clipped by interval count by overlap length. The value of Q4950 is 17.5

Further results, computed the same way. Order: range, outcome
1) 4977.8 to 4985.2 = 14.8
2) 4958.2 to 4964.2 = 15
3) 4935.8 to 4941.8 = 15.3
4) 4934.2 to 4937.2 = 15.7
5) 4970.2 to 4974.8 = 16.1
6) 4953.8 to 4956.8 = 15.4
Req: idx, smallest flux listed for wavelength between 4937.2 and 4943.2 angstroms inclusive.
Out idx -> 15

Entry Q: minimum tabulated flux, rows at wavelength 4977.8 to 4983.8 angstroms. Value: 12.8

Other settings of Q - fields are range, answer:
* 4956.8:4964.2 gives 13.7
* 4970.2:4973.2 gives 15.9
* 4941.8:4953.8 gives 15.8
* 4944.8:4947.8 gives 16.5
